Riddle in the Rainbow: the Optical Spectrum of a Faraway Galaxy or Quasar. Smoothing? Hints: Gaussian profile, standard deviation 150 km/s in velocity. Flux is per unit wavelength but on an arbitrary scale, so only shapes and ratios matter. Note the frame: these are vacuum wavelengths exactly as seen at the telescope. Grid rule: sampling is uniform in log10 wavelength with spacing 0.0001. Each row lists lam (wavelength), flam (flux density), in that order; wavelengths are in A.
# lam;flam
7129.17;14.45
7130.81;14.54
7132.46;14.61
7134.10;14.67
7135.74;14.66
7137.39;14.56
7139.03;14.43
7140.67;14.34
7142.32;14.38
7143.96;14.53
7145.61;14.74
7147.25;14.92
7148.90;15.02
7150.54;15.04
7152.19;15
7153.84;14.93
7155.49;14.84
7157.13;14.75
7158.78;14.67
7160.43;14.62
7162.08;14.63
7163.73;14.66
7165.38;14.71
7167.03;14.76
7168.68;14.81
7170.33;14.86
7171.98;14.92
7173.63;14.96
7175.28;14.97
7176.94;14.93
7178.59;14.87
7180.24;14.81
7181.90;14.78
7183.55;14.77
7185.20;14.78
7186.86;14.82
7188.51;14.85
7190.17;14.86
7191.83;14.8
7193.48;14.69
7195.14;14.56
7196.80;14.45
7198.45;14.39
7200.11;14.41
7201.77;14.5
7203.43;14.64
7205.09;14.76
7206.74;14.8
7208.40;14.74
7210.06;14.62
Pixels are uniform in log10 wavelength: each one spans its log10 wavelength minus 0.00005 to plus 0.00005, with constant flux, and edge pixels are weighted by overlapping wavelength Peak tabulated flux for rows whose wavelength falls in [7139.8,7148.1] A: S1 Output 14.92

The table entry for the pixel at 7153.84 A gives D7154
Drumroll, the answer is 14.93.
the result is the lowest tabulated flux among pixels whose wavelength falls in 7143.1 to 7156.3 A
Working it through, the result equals 14.53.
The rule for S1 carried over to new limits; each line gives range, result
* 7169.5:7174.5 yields 14.96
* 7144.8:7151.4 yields 15.04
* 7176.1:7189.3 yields 14.93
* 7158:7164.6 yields 14.67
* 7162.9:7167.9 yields 14.76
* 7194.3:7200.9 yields 14.56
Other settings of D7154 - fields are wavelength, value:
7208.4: 14.74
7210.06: 14.62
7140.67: 14.34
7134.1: 14.67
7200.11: 14.41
